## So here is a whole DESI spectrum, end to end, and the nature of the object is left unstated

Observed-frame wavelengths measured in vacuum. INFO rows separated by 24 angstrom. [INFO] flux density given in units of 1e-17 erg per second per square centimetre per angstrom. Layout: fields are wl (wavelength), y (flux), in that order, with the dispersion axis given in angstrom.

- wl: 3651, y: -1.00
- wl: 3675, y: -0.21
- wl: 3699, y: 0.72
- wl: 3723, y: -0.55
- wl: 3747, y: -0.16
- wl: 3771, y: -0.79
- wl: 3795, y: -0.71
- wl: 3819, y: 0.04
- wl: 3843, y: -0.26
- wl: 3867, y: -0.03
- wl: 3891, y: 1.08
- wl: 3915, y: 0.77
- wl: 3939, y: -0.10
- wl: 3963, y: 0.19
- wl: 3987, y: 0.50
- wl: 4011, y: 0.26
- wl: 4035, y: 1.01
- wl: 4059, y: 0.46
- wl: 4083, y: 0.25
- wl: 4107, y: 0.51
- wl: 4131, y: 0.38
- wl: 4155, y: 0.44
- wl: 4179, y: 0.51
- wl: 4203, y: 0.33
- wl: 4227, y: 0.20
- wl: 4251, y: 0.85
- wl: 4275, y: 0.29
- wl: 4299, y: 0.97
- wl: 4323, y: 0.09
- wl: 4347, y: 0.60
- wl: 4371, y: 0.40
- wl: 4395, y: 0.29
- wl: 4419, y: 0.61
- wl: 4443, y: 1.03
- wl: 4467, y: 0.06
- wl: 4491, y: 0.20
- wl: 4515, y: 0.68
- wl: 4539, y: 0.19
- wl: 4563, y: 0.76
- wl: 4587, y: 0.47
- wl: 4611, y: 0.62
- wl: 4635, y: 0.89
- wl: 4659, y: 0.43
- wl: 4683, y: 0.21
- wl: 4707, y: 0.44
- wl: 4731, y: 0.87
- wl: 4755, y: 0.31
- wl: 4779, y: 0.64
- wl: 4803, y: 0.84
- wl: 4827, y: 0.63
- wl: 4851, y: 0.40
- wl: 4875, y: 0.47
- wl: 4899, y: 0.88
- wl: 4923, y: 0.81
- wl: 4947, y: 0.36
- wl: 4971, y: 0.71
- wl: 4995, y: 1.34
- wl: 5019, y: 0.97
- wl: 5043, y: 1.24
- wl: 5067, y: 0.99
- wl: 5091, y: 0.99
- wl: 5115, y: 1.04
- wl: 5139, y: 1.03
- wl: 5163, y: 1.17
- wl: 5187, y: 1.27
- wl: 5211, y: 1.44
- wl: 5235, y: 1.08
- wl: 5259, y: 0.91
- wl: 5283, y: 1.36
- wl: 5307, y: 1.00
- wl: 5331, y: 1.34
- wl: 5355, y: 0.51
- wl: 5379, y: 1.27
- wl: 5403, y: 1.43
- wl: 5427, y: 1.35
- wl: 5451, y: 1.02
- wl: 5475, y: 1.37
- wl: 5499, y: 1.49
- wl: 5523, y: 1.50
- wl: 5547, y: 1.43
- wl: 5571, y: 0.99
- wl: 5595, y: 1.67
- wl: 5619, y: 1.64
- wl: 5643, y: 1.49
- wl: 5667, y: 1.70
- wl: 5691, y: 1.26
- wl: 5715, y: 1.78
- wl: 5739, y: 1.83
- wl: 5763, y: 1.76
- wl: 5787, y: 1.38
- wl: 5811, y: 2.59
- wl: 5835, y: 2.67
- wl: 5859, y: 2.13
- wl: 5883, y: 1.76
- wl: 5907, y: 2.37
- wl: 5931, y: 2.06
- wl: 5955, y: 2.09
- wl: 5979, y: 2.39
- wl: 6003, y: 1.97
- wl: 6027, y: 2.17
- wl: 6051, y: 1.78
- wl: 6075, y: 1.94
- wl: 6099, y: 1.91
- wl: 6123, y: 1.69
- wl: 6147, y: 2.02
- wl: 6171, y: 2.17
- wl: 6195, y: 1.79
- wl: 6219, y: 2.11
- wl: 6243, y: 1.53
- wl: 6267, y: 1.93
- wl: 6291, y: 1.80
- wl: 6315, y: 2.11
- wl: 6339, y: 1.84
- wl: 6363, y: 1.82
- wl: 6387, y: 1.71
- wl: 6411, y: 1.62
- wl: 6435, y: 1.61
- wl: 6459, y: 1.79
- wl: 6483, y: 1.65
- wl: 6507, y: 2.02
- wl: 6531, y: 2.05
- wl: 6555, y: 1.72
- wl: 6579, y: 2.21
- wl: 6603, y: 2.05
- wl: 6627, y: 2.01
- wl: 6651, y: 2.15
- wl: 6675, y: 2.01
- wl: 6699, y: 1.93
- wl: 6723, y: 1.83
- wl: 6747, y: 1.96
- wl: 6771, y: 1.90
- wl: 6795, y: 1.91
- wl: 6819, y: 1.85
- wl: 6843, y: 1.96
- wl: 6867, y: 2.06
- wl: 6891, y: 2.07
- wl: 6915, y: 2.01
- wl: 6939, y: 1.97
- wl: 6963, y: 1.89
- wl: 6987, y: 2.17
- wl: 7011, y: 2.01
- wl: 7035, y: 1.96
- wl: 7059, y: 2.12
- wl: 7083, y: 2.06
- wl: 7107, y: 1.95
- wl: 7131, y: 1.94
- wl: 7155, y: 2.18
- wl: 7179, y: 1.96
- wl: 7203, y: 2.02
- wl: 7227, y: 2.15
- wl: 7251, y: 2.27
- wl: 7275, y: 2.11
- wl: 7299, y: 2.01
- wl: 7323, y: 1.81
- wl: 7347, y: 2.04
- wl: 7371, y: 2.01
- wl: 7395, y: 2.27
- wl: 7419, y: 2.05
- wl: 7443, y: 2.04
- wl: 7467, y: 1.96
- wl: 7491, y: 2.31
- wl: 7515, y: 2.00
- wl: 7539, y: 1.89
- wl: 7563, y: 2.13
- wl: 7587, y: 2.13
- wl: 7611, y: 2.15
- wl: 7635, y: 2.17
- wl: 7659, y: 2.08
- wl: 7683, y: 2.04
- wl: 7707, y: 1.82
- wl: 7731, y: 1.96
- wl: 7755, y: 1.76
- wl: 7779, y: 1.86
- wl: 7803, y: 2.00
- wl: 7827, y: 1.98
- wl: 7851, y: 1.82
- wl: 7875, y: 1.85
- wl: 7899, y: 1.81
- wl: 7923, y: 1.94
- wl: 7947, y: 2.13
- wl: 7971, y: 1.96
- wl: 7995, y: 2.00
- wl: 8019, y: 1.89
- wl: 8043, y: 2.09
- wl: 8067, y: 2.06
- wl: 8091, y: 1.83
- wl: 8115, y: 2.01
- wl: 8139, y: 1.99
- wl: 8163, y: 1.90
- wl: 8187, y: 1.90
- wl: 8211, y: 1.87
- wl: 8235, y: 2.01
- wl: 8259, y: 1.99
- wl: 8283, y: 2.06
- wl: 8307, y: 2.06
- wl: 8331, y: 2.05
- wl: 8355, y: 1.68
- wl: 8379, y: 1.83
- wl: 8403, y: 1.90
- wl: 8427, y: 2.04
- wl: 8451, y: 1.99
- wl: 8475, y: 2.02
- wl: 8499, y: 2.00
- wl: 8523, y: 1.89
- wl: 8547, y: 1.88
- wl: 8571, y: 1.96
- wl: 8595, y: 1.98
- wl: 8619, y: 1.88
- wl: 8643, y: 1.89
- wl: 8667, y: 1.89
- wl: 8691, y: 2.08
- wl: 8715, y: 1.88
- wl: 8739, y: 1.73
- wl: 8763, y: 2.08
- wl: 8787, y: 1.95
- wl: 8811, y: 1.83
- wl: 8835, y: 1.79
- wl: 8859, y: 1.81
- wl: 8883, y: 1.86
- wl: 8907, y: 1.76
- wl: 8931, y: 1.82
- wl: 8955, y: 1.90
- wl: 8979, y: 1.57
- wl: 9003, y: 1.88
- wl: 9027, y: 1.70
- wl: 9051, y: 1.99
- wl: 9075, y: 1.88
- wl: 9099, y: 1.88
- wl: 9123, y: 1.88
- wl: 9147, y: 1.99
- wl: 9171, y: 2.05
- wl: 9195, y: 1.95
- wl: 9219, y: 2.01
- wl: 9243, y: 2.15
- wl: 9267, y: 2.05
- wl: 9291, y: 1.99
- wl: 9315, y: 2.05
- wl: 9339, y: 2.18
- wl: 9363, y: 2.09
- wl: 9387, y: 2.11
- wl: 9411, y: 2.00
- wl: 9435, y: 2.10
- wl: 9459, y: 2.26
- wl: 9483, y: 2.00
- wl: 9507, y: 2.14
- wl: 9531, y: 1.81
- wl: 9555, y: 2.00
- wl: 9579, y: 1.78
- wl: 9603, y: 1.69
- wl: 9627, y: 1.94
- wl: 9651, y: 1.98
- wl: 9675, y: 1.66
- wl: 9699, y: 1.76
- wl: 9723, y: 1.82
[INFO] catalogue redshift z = 0.24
